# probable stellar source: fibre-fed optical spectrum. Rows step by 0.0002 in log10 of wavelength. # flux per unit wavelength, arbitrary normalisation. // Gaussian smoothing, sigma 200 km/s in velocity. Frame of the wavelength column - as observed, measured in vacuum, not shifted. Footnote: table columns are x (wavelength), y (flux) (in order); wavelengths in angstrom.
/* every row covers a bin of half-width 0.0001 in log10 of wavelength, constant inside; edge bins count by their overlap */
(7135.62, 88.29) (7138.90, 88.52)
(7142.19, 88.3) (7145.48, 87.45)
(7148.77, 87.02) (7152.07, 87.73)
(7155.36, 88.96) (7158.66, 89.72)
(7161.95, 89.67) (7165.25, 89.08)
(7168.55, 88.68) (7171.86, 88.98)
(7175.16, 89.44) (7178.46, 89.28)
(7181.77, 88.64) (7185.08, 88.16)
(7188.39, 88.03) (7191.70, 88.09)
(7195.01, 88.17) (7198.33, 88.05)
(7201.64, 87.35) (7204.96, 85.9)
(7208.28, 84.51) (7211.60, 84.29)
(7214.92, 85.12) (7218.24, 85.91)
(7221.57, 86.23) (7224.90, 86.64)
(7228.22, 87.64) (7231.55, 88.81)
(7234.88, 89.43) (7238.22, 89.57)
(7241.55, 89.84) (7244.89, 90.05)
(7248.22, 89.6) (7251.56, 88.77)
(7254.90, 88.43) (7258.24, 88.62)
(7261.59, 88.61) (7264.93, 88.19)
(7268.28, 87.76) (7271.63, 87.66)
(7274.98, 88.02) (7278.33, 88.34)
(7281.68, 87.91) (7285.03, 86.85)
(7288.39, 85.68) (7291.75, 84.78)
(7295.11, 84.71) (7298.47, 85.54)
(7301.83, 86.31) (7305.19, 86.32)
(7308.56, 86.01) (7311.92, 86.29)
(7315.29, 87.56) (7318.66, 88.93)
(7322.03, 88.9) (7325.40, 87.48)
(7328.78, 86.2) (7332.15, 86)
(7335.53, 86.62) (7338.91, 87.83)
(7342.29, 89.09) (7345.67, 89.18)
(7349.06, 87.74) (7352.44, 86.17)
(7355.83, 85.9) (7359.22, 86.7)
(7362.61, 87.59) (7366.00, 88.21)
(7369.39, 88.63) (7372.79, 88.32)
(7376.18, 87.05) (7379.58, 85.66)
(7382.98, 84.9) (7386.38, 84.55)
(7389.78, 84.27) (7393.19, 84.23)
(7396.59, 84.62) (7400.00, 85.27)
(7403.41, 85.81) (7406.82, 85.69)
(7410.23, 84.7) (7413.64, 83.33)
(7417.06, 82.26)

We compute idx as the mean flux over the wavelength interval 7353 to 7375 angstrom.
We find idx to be 87.5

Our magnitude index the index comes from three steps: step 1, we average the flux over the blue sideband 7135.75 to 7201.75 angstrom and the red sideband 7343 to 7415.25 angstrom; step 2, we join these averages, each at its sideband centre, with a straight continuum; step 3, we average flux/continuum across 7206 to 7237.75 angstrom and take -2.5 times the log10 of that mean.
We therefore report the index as 0.016 mag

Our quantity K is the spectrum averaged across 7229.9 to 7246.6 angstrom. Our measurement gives 89.5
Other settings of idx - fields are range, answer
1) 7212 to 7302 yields 87.6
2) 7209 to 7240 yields 87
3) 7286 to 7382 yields 87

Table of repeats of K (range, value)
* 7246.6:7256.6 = 88.9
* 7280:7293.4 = 86.3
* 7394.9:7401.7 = 84.9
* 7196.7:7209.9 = 86.5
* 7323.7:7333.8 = 86.6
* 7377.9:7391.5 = 84.8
